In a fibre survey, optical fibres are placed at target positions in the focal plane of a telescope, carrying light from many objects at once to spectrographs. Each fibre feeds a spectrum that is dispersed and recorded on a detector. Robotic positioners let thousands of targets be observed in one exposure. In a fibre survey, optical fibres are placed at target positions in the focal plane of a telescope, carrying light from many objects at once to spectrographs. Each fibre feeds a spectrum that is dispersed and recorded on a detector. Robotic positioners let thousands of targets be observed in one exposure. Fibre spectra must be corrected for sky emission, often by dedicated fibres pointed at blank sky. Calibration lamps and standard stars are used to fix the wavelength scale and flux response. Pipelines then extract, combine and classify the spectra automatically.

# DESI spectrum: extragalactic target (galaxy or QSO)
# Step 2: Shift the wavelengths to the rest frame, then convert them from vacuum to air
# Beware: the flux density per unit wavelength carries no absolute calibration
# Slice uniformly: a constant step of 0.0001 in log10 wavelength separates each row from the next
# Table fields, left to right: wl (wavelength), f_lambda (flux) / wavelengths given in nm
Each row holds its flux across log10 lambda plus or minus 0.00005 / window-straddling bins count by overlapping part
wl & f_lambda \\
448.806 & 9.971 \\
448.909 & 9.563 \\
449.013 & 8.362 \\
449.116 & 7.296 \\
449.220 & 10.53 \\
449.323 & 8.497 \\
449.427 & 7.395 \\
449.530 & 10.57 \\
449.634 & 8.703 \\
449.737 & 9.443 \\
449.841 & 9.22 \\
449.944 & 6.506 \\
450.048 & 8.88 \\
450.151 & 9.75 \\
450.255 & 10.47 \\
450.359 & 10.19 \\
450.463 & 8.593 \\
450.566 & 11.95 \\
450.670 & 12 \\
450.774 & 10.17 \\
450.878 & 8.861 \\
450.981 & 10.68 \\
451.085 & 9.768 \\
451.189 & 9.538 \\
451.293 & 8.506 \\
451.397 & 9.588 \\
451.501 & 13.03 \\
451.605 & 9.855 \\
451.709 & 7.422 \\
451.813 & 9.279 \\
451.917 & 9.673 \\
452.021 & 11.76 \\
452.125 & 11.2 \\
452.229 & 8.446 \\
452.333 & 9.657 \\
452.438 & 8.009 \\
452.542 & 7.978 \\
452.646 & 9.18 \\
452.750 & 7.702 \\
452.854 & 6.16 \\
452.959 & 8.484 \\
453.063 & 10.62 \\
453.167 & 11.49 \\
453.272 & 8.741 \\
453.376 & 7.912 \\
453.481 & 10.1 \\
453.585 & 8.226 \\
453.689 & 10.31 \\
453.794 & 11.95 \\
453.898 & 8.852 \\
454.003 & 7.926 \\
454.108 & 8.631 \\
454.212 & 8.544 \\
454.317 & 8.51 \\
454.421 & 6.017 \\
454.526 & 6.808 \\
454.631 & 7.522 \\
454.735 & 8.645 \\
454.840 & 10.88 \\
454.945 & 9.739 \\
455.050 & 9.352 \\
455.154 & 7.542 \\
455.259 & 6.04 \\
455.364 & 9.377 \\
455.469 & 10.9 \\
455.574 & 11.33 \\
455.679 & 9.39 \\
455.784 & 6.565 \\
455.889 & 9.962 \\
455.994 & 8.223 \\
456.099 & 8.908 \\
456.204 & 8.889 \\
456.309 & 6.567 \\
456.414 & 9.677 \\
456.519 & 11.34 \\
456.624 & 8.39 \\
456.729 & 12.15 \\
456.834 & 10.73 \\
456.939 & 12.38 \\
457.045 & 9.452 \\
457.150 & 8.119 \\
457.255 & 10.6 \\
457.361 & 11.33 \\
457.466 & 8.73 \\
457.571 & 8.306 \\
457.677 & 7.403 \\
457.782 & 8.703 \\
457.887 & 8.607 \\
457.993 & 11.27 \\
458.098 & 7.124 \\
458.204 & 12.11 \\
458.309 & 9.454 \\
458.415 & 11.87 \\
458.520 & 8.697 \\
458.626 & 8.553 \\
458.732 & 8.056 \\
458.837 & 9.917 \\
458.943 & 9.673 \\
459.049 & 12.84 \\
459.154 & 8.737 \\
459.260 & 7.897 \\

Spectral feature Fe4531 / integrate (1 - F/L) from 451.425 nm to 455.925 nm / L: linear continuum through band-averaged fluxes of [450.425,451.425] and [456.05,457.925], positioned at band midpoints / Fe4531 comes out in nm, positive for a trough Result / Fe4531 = 0.32 nm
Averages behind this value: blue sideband 10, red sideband 9.47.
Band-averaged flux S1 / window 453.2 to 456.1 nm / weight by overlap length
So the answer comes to 8.83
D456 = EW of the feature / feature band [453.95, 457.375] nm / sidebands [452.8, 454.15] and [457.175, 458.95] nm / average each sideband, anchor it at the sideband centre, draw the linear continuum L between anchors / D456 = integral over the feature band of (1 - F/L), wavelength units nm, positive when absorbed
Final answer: 0.08 nm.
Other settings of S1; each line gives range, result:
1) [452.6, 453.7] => 8.95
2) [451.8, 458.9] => 9.19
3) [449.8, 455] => 9.28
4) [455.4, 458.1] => 9.47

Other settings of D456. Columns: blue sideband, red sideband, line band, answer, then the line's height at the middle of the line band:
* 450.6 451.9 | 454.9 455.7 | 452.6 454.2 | 0.08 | 9.53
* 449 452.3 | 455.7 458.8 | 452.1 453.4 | 0.09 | 9.52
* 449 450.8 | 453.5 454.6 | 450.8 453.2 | -0.12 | 8.98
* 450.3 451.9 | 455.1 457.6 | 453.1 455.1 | 0.14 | 9.63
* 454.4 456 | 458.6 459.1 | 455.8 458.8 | -0.03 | 9.37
